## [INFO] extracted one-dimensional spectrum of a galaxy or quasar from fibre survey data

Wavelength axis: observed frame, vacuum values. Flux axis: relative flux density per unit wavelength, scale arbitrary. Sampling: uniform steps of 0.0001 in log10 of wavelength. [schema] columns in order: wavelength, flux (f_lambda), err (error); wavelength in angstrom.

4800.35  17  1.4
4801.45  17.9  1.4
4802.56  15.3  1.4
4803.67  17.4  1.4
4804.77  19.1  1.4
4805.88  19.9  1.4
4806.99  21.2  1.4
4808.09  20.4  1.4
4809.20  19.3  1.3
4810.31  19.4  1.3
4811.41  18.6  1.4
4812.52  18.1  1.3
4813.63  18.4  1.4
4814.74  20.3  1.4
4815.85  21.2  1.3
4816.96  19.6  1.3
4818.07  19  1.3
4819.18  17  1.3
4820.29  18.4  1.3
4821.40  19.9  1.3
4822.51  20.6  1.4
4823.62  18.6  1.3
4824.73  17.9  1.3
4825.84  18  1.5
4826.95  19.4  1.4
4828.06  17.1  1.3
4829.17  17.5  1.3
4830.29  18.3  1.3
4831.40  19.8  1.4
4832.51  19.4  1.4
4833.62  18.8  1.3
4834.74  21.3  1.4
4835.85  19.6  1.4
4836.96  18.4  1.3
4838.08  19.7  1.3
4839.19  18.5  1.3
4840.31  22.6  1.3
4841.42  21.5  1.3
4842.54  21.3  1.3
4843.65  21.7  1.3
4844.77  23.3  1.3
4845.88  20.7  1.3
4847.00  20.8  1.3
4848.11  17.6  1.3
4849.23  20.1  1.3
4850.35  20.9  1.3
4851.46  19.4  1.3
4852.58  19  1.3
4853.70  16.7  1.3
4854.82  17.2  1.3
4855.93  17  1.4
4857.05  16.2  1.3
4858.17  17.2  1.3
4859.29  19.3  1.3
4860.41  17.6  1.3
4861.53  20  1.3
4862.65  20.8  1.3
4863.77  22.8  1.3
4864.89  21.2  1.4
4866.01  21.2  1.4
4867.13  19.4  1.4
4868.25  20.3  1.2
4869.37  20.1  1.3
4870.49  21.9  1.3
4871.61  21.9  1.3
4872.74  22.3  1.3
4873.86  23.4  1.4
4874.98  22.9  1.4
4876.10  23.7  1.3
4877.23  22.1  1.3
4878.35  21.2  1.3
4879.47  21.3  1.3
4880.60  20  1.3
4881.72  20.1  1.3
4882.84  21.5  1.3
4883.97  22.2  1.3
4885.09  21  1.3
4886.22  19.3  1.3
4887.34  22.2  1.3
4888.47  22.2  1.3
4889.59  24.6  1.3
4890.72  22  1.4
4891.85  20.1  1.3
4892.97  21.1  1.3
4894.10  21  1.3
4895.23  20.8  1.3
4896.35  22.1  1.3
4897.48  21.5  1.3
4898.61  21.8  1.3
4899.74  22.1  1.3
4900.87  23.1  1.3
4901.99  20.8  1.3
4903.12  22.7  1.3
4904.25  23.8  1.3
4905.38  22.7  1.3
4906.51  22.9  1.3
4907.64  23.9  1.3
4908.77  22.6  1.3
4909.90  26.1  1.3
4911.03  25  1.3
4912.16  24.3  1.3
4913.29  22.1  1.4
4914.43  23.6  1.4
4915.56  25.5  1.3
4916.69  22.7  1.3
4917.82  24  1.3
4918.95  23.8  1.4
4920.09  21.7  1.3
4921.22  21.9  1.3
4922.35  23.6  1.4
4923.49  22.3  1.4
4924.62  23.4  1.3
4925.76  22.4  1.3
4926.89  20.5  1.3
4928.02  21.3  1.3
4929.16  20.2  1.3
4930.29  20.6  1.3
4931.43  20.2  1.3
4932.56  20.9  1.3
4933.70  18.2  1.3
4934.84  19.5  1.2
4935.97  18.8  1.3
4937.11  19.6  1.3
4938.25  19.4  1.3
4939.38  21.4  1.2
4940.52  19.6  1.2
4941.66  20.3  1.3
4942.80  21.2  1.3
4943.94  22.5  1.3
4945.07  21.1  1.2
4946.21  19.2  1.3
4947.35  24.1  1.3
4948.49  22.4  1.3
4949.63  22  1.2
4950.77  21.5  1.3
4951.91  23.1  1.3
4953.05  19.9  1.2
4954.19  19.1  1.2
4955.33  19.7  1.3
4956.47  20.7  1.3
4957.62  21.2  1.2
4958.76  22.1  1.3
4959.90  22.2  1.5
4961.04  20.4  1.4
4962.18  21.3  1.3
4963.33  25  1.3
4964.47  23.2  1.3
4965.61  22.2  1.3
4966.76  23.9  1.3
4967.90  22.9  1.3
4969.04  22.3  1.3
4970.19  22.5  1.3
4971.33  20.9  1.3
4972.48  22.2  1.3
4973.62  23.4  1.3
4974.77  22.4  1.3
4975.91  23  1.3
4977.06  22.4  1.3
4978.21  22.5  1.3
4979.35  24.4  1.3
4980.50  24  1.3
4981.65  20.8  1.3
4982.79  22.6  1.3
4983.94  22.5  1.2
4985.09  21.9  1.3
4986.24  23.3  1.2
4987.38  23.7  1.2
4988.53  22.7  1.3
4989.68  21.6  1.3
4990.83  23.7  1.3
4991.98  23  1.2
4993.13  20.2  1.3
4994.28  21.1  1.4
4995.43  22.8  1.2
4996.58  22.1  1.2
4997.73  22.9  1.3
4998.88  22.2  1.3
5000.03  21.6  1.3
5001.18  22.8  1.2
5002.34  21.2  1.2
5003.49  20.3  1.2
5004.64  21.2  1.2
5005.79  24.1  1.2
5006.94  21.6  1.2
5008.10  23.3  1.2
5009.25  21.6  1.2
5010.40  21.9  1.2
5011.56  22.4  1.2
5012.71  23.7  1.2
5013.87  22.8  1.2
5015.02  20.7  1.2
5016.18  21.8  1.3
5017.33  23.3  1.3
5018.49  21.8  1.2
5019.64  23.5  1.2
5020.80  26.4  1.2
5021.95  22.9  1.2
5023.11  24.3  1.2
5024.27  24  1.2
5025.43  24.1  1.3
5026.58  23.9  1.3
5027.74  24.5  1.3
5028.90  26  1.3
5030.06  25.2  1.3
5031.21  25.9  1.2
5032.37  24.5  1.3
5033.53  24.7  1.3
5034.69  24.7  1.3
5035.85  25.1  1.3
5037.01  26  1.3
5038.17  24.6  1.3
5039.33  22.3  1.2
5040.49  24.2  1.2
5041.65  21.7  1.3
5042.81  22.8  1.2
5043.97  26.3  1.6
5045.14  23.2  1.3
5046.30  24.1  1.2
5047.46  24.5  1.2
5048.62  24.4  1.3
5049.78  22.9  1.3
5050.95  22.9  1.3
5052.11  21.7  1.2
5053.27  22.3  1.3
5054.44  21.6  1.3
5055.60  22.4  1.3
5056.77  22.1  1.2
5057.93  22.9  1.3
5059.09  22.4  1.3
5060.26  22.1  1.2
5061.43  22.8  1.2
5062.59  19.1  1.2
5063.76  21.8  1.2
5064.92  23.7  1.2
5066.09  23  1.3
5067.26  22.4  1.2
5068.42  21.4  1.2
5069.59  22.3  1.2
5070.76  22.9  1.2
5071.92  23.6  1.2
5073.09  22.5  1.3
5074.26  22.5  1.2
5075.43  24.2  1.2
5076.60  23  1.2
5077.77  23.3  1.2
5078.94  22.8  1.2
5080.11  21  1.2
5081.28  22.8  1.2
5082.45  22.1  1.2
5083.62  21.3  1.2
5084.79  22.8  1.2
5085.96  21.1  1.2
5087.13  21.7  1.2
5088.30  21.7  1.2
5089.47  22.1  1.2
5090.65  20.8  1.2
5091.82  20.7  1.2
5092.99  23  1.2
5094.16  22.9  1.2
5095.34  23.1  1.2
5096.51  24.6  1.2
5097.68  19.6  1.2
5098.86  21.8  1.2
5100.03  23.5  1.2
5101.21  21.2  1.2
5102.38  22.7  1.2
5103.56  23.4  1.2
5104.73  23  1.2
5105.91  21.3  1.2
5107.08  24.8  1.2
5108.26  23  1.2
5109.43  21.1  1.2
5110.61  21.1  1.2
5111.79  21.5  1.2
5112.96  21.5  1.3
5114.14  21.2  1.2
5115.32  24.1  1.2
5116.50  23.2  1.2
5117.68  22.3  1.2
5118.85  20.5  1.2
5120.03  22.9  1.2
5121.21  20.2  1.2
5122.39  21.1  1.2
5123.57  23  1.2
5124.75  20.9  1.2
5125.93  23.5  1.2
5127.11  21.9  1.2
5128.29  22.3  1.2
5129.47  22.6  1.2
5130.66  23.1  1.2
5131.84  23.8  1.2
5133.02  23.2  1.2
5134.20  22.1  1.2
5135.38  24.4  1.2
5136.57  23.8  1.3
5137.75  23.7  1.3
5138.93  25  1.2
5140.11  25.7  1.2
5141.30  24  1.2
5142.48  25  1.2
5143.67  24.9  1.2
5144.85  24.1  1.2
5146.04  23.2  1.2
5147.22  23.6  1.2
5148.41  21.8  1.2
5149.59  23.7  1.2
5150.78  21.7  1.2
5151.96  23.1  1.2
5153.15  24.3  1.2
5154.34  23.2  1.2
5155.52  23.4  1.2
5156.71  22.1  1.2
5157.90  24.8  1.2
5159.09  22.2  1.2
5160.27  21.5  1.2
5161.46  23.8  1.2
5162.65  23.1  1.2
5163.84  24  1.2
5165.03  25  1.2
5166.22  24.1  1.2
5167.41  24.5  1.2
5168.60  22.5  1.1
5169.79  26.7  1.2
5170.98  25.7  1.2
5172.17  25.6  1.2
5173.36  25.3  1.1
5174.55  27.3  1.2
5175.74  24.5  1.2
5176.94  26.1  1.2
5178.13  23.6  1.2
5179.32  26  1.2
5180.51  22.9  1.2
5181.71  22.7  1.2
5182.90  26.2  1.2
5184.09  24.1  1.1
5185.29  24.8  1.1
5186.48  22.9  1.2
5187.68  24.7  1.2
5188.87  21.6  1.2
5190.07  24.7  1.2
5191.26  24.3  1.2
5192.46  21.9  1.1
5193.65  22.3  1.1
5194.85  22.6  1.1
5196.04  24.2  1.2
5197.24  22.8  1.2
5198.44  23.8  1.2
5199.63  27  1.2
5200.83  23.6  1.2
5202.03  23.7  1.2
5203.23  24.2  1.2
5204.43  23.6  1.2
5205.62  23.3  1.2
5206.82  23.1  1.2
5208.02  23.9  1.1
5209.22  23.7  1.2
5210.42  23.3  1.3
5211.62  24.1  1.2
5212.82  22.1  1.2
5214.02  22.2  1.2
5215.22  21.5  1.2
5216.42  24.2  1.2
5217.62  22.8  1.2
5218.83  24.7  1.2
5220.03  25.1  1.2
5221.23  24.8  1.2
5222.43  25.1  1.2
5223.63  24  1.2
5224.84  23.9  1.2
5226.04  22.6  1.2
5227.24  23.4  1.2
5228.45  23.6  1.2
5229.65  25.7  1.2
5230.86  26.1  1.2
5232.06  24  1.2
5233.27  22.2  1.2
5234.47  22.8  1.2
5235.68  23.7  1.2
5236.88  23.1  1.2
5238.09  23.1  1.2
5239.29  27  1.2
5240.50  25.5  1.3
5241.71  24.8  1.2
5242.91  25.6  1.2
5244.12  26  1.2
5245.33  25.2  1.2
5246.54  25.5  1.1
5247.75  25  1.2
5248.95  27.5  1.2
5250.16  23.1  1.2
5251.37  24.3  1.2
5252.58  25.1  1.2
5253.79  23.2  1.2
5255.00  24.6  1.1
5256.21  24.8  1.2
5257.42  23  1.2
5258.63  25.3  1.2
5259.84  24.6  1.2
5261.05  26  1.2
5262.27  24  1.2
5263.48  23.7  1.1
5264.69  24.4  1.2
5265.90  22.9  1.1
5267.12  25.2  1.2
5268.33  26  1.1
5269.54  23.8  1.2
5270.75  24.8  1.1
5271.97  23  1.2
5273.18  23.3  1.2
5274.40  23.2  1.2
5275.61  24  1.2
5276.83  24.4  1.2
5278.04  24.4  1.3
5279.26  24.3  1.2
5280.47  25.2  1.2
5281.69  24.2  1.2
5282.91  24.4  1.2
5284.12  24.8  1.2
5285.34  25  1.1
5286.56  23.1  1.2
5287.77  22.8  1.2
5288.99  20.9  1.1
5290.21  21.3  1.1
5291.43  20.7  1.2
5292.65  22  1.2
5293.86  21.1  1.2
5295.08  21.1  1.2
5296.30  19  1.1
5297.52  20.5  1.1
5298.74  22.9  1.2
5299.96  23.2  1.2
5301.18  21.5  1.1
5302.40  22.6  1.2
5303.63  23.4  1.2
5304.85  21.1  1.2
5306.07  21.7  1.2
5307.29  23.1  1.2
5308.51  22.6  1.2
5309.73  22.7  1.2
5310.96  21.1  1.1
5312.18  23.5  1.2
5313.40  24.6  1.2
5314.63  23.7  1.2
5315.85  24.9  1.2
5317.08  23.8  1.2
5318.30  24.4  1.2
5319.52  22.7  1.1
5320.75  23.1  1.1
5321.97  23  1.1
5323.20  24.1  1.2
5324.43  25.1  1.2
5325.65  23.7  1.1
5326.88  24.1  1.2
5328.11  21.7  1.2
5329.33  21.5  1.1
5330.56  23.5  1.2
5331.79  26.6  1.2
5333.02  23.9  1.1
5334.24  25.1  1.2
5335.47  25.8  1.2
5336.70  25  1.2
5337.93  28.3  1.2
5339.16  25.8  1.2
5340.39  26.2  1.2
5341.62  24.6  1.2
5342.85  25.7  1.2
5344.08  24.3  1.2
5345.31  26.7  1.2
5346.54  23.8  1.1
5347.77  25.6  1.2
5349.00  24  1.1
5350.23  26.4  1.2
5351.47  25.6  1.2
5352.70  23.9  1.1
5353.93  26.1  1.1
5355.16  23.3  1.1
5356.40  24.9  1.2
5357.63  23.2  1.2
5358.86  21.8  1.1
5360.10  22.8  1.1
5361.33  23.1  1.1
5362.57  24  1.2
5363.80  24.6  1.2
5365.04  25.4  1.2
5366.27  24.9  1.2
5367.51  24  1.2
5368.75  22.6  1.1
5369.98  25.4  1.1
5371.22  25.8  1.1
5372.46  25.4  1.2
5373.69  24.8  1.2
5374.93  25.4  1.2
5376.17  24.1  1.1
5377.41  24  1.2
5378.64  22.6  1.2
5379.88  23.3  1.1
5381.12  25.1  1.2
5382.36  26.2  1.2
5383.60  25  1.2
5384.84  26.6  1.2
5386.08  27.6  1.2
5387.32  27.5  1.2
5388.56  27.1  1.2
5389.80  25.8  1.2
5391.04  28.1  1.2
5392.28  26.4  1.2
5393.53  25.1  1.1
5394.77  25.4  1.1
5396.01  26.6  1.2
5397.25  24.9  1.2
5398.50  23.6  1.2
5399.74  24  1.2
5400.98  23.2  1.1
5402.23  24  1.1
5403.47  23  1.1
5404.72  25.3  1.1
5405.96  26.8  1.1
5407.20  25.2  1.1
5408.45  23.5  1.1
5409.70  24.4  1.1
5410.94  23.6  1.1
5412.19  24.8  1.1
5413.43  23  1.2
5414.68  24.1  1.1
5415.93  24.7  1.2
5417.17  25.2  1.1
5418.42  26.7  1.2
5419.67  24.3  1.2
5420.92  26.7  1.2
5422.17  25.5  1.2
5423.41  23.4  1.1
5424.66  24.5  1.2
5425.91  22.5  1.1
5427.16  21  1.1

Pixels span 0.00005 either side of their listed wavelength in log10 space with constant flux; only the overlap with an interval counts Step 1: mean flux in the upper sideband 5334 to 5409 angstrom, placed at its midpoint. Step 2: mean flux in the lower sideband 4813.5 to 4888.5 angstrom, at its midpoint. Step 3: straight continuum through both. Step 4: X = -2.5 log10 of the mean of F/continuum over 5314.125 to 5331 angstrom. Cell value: 0.05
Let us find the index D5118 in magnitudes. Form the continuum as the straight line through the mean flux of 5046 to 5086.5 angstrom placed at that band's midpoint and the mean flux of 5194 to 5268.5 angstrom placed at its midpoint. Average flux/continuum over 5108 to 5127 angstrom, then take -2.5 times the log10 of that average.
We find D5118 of 0.05 mag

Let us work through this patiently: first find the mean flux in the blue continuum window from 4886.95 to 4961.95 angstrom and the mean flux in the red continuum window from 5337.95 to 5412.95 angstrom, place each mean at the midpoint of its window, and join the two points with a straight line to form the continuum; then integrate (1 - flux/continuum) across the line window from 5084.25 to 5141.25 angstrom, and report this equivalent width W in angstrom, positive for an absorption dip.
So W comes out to 1.5 angstrom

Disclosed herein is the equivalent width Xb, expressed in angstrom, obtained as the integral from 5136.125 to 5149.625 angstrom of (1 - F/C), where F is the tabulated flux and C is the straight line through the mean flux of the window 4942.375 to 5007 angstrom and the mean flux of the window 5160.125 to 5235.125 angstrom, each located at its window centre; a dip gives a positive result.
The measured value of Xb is -0.3 angstrom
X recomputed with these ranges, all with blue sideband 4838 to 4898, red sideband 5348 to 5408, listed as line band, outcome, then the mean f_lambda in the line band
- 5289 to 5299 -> 0.15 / 21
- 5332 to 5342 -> -0.05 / 25.7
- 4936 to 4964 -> 0.01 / 21.2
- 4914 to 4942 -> -0.01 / 21.4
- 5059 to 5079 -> -0.01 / 22.5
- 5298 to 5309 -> 0.09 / 22.4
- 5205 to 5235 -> -0.01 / 23.7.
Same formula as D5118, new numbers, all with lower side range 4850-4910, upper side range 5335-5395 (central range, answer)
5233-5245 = -0.019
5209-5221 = 0.021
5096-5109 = 0.015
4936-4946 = 0.058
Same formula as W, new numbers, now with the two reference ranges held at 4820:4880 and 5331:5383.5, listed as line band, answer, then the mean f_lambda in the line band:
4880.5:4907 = -1.8 angstrom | 21.8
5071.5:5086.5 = -0.3 angstrom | 22.5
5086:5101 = 0.1 angstrom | 22.1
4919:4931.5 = -0.7 angstrom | 21.8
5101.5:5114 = 0.1 angstrom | 22.3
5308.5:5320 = 0.4 angstrom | 23.5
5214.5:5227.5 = -0.2 angstrom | 23.8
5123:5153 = -0.9 angstrom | 23.4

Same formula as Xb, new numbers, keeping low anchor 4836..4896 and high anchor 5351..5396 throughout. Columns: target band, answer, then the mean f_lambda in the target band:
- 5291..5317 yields 2.2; 22.3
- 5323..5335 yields 0.3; 23.9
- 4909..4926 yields -2.0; 23.5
